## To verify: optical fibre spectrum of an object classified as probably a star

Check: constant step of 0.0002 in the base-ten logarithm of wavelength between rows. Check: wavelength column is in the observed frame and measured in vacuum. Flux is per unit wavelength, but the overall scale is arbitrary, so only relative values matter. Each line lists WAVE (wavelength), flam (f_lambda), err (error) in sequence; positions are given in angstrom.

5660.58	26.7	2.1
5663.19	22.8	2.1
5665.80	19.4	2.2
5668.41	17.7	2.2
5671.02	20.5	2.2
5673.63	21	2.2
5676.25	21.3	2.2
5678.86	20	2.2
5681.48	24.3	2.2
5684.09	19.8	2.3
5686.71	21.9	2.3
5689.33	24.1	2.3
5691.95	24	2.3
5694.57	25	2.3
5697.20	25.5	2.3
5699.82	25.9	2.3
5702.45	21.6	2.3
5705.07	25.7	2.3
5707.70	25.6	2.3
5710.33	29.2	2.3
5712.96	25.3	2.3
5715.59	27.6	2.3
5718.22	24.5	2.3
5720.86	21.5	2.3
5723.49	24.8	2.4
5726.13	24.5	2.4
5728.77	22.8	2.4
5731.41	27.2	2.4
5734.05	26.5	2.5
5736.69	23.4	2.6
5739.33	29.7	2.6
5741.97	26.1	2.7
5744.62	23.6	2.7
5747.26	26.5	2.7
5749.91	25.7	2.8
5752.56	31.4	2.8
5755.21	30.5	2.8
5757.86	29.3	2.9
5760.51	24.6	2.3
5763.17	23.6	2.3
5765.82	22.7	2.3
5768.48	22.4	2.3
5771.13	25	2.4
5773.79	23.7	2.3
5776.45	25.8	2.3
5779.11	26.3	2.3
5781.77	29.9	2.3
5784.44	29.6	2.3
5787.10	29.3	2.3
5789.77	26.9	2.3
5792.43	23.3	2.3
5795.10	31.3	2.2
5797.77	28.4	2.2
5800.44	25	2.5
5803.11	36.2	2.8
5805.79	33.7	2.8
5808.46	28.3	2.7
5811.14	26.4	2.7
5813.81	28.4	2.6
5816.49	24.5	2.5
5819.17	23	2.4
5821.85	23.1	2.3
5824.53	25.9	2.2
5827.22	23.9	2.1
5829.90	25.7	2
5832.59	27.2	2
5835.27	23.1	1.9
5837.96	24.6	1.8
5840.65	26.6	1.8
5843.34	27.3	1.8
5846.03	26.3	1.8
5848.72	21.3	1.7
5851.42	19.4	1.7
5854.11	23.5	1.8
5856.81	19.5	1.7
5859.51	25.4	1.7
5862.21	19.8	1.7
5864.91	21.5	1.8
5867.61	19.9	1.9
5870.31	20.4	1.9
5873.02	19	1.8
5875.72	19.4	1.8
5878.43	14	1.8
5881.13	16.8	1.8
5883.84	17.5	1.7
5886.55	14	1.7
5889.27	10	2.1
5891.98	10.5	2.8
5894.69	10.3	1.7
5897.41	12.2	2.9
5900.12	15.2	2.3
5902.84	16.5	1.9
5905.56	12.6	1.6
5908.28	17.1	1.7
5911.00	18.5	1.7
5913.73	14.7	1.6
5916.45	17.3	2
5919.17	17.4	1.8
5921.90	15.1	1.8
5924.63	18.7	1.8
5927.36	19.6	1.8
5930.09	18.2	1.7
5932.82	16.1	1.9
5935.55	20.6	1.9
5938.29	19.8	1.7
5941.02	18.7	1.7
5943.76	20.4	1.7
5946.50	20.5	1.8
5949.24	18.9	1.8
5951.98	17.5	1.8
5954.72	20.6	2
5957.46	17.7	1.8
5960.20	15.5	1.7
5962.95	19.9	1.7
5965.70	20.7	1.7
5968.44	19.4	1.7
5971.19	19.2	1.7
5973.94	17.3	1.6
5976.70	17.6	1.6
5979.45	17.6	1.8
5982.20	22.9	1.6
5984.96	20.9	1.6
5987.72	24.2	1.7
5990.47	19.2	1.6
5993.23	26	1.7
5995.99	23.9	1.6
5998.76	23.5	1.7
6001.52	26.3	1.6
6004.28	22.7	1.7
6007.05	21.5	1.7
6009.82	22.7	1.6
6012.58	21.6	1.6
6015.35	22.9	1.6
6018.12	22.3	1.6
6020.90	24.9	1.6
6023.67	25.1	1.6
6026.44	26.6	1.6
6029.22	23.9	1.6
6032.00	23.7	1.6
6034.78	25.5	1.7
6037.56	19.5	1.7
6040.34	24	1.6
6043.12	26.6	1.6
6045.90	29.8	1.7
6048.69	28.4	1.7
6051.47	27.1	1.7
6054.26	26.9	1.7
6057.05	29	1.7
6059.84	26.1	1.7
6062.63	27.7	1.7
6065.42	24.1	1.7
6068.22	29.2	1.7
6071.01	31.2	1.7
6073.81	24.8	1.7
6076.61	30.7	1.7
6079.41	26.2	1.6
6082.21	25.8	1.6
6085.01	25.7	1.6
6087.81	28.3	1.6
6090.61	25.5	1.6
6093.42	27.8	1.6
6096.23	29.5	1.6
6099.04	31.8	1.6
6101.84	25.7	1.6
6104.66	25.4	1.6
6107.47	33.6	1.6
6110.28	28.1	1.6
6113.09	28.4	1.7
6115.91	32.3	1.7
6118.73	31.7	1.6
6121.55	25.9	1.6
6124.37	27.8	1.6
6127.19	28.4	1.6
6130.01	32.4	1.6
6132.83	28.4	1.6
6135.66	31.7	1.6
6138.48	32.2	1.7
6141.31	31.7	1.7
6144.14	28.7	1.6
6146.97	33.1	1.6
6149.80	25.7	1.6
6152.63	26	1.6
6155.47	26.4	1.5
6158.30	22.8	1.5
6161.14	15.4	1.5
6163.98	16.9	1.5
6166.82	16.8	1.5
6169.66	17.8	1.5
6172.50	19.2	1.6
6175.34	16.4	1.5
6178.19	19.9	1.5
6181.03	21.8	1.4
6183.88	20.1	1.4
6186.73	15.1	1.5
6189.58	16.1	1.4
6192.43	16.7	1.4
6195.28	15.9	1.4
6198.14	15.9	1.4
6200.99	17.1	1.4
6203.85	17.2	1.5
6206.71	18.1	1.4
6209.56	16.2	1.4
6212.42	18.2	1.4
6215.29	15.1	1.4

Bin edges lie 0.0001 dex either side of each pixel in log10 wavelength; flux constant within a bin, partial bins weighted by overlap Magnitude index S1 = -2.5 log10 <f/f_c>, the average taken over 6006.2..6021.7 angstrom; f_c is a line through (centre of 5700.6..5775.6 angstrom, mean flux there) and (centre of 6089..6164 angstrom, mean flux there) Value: 0.207 mag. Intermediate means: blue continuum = 25.5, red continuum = 28.1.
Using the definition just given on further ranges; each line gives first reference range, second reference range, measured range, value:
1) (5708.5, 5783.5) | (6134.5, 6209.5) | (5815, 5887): 0.125 mag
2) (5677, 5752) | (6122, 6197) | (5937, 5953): 0.233 mag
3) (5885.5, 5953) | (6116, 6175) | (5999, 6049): -0.164 mag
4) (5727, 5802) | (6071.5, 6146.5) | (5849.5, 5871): 0.268 mag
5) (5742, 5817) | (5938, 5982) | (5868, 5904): 0.422 mag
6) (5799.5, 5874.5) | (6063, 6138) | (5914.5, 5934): 0.430 mag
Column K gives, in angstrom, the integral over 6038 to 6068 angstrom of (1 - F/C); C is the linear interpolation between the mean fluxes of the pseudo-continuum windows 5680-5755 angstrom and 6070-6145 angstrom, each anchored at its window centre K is 1.6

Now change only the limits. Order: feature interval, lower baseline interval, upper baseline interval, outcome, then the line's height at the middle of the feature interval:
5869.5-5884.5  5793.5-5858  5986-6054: 4.55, 25.5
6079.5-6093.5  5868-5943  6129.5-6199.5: -4.01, 20.6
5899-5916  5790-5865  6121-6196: 6.21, 25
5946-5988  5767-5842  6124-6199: 9.60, 25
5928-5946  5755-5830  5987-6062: 4.50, 25.4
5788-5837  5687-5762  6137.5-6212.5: -4.29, 24.7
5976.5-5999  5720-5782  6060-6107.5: 4.30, 27.1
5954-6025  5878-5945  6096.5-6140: -0.56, 21.2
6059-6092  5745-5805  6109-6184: -1.69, 25.8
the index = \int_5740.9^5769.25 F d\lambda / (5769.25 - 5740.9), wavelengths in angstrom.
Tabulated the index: 26.1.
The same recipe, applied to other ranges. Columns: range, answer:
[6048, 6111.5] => 27.8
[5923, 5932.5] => 18.4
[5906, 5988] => 18.6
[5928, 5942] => 18.7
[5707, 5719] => 26.6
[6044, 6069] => 27.5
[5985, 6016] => 23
